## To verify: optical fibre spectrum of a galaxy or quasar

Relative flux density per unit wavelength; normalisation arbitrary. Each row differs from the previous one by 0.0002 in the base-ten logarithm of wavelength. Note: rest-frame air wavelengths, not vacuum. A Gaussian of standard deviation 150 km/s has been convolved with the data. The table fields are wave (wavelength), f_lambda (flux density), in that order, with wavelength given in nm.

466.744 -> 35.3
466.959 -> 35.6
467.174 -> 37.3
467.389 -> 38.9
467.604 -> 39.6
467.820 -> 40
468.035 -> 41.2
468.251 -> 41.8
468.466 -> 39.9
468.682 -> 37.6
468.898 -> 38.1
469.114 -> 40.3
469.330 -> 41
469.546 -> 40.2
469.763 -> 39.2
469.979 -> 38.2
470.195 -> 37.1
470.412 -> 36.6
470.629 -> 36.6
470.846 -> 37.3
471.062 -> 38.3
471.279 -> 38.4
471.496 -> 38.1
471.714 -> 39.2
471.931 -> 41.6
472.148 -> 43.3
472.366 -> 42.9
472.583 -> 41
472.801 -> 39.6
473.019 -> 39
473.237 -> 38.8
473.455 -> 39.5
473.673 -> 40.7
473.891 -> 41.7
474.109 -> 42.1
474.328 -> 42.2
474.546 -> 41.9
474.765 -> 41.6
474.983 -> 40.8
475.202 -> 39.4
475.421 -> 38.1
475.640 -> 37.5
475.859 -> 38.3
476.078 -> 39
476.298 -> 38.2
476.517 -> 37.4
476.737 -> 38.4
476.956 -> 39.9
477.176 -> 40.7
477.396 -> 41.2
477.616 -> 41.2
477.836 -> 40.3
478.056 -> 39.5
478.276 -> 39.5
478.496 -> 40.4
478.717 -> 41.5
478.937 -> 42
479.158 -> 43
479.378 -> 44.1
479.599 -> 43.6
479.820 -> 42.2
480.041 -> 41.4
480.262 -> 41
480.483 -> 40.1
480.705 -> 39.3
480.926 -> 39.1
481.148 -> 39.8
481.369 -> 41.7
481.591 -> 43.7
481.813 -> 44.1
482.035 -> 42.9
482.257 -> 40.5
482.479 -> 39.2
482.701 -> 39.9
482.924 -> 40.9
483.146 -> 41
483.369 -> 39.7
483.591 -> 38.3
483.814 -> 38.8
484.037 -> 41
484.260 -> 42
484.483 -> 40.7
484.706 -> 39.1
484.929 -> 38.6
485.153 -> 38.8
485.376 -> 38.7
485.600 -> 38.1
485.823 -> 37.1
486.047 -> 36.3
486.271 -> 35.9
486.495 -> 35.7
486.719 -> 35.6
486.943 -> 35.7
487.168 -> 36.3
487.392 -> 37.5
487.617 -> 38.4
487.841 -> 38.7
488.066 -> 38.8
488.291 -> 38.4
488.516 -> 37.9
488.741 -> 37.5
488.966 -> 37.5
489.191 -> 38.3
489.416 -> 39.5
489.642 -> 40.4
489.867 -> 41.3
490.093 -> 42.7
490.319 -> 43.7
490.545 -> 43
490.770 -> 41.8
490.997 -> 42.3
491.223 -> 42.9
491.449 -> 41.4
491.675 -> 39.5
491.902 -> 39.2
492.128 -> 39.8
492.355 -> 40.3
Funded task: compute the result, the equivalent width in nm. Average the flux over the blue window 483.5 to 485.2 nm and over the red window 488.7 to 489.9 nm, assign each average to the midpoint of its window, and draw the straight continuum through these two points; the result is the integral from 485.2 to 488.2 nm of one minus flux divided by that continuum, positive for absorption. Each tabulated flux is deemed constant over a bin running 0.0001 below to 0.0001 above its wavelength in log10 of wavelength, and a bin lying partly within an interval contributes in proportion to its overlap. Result 0.168 nm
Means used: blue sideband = 39.7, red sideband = 39.1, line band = 37.2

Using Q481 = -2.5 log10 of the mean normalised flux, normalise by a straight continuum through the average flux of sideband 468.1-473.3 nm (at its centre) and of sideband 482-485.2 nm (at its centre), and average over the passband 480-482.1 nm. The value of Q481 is -0.04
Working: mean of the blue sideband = 39.4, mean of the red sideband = 40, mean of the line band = 41.3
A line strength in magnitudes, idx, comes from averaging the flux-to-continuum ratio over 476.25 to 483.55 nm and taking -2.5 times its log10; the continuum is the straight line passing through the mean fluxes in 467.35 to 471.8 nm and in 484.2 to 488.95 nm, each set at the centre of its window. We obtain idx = -0.07 mag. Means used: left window 38.9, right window 37.8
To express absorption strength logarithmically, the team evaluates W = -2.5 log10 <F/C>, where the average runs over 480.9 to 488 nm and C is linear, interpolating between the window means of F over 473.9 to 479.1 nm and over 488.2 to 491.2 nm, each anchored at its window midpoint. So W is 0.03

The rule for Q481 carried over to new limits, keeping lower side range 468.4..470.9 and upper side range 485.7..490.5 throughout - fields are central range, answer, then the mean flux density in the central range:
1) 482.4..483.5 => -0.049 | 40.1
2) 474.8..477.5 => -0.020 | 39.1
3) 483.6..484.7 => -0.052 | 40.3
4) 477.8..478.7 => -0.046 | 40.1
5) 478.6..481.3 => -0.082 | 41.4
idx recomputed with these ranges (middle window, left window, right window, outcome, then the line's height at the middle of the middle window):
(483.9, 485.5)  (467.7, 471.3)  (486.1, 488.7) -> -0.067 mag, 37.4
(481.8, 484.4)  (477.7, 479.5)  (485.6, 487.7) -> -0.052 mag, 38.7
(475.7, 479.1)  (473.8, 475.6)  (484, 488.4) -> 0.009 mag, 40.2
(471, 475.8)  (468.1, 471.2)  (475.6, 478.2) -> -0.033 mag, 39.1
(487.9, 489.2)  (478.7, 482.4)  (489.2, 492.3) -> 0.090 mag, 41.3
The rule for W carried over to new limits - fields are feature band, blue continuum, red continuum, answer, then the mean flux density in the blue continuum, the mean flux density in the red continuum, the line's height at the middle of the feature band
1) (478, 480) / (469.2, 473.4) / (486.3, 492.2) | -0.07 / 39.3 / 39.3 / 39.3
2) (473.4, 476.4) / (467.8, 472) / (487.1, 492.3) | -0.02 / 39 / 39.9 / 39.2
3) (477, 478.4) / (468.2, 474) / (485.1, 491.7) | -0.03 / 39.5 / 39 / 39.3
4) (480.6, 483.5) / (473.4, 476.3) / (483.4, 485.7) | -0.03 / 40.1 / 39.4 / 39.6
